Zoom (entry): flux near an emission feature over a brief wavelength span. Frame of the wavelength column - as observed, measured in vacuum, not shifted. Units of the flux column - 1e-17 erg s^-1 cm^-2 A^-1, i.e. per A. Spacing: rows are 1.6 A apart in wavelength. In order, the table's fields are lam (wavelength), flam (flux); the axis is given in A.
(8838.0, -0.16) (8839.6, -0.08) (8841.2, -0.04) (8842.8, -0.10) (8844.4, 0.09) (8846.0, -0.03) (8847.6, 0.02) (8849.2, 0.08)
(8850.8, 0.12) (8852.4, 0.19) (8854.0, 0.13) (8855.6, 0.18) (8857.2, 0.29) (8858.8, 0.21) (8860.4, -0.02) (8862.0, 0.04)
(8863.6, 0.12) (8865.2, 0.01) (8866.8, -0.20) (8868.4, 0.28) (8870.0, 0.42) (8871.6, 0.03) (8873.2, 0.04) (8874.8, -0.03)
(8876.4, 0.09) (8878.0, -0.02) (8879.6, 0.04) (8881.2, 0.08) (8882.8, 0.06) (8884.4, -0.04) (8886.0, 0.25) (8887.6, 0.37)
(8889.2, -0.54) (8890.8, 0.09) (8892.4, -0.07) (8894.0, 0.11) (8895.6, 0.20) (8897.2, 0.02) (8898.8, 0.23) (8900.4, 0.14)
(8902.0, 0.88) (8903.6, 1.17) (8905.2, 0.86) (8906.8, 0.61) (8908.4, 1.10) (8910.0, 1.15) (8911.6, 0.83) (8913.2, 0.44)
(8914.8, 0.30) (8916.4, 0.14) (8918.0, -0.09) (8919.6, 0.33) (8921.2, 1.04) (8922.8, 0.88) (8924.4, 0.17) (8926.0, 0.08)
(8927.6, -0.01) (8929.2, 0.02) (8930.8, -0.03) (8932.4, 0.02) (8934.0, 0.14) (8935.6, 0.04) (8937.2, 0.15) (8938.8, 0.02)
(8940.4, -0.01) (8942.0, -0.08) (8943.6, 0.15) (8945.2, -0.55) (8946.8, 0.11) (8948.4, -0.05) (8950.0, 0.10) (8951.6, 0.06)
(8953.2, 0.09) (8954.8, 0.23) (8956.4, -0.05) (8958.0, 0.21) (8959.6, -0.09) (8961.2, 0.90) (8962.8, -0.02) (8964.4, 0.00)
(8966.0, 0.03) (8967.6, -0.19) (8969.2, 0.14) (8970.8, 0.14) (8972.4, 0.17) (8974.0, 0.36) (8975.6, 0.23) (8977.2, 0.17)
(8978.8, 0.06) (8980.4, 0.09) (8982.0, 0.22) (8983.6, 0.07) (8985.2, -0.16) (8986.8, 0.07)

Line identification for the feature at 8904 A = [O II] 3727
